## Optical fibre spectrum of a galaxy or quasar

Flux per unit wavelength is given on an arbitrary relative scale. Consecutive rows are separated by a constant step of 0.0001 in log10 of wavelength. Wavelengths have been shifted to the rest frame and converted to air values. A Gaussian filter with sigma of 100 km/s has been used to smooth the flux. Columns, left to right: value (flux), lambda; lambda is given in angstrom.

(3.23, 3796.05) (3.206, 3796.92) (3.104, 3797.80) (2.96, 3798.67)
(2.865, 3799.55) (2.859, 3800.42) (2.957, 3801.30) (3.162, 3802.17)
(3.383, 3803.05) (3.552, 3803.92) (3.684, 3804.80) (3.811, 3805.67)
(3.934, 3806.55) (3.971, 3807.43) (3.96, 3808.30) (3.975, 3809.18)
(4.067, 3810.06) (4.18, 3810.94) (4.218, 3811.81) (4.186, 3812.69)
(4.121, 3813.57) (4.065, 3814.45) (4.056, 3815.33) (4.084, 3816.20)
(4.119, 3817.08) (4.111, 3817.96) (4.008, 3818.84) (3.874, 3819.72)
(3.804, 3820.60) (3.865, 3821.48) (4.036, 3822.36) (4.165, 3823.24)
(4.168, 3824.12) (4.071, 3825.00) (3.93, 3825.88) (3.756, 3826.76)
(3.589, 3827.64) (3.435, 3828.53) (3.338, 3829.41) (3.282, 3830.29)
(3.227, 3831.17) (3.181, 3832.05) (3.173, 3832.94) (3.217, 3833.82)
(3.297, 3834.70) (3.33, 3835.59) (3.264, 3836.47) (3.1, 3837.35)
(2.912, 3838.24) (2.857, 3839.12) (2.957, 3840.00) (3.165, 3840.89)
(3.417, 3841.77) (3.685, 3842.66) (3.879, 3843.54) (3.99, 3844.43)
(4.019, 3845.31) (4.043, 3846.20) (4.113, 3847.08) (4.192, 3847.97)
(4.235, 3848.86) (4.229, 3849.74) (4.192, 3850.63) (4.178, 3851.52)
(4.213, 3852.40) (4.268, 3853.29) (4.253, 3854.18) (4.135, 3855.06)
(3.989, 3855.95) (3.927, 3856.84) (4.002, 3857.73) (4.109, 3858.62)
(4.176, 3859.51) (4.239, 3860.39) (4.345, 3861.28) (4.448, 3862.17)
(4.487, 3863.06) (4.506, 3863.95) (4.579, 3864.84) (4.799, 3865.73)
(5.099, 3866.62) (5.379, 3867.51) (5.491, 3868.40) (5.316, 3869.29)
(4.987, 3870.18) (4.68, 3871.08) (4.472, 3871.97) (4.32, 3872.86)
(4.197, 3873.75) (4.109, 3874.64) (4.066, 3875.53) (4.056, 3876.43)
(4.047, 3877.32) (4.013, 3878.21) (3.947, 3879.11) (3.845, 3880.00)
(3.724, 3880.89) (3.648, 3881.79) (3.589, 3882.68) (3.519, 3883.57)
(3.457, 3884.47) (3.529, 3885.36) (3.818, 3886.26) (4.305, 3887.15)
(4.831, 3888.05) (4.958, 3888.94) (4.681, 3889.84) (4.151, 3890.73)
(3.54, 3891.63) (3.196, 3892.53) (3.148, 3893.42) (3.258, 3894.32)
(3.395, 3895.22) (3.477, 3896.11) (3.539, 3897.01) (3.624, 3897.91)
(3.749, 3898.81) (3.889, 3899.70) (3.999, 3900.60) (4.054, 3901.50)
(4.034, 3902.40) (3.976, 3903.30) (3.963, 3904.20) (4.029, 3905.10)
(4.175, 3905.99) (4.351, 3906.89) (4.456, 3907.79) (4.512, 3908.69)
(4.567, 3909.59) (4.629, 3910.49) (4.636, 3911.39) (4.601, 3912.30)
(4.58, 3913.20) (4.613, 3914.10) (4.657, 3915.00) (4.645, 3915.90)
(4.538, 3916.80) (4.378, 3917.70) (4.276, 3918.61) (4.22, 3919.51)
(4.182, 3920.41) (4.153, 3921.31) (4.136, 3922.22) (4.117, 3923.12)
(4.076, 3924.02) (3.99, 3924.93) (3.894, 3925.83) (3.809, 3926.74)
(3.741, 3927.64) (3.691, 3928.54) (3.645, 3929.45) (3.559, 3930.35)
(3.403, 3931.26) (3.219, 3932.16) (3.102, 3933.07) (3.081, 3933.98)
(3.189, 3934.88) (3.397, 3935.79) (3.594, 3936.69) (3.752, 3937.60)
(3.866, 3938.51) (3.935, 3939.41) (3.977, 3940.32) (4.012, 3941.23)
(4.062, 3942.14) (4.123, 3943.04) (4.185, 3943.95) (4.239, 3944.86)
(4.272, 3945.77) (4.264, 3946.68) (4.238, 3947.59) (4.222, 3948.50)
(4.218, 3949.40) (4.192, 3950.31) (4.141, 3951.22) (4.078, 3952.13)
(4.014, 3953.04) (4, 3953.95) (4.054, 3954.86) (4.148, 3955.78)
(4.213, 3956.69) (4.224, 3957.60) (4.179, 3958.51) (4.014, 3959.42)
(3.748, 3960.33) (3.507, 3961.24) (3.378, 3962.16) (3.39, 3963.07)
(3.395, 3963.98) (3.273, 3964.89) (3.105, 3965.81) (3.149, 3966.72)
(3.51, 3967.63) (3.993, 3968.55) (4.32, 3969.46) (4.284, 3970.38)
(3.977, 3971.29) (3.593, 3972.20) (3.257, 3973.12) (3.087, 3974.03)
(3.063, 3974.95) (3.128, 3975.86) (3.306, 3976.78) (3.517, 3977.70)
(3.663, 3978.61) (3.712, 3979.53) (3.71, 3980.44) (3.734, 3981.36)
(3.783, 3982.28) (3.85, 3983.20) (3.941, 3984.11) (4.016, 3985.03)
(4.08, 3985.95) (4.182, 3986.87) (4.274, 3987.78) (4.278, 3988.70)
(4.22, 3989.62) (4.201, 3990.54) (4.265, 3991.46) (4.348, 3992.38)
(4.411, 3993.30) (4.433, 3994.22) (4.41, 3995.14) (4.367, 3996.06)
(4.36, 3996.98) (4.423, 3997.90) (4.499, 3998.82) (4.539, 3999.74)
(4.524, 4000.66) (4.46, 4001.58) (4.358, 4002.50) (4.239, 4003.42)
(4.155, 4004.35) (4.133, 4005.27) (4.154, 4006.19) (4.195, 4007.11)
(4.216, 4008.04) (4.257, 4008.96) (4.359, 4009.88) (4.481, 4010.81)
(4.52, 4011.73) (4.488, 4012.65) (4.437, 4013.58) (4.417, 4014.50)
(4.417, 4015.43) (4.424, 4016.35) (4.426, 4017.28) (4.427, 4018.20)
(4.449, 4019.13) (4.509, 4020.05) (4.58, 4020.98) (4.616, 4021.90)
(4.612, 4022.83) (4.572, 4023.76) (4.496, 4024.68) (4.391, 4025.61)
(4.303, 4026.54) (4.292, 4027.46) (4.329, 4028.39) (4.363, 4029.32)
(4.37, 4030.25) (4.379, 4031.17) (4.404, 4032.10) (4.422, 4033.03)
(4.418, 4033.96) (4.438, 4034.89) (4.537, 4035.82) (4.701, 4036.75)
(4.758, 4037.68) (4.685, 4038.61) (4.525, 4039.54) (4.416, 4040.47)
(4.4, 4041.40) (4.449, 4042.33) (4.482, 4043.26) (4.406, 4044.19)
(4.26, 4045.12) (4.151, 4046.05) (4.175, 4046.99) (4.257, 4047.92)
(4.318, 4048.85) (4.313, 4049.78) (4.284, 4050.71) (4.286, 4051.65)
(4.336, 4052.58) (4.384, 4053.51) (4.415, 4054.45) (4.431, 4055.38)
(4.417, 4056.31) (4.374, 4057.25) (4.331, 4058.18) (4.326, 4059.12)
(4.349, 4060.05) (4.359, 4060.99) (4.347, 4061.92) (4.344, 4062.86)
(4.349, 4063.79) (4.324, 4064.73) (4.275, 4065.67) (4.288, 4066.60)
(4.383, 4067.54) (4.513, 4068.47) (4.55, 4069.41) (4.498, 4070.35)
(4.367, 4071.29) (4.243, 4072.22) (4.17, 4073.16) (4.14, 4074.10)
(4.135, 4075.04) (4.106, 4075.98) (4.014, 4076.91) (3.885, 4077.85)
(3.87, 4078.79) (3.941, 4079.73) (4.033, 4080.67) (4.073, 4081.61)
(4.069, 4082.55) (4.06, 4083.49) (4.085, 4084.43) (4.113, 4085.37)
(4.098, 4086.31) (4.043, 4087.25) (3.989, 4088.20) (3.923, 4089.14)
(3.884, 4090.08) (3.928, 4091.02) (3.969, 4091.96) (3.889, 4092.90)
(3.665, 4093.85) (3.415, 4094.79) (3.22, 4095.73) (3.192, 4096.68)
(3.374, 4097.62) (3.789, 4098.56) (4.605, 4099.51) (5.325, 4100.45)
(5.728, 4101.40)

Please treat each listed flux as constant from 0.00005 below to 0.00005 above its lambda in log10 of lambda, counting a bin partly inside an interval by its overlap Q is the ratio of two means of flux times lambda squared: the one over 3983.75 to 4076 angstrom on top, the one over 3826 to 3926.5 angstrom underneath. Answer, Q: 1.2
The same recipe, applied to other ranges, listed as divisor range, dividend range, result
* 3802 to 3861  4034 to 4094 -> 1.26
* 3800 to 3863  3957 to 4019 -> 1.15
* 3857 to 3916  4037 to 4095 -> 1.10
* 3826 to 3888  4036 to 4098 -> 1.17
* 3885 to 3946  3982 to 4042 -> 1.15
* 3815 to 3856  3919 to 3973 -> 1.09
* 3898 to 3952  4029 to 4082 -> 1.14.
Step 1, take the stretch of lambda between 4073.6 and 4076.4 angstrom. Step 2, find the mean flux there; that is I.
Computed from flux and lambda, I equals 4.12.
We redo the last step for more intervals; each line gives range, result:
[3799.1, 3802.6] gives 2.96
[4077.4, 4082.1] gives 3.96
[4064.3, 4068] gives 4.32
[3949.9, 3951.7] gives 4.16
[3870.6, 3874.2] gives 4.42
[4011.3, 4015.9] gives 4.46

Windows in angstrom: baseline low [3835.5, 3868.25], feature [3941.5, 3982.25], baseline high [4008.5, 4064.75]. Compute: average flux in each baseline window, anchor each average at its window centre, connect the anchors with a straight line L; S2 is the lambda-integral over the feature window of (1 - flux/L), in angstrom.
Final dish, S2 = 4.3 angstrom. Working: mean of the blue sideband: 4.04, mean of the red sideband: 4.41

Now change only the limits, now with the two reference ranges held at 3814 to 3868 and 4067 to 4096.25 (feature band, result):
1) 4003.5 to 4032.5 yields -2.78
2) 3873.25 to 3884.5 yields 0.15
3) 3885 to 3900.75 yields 0.41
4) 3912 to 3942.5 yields 0.14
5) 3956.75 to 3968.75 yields 1.09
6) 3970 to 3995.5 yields 0.69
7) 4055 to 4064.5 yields -0.79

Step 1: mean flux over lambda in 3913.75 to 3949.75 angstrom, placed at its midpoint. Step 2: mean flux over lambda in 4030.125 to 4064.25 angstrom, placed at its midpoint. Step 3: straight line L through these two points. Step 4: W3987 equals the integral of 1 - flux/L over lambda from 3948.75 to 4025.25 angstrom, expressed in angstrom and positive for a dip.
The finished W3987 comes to 1.8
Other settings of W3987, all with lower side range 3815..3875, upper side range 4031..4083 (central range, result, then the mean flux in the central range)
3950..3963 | 0.6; 3.97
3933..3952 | 1.0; 3.93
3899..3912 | -0.4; 4.23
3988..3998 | -0.3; 4.33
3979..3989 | 0.6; 3.95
